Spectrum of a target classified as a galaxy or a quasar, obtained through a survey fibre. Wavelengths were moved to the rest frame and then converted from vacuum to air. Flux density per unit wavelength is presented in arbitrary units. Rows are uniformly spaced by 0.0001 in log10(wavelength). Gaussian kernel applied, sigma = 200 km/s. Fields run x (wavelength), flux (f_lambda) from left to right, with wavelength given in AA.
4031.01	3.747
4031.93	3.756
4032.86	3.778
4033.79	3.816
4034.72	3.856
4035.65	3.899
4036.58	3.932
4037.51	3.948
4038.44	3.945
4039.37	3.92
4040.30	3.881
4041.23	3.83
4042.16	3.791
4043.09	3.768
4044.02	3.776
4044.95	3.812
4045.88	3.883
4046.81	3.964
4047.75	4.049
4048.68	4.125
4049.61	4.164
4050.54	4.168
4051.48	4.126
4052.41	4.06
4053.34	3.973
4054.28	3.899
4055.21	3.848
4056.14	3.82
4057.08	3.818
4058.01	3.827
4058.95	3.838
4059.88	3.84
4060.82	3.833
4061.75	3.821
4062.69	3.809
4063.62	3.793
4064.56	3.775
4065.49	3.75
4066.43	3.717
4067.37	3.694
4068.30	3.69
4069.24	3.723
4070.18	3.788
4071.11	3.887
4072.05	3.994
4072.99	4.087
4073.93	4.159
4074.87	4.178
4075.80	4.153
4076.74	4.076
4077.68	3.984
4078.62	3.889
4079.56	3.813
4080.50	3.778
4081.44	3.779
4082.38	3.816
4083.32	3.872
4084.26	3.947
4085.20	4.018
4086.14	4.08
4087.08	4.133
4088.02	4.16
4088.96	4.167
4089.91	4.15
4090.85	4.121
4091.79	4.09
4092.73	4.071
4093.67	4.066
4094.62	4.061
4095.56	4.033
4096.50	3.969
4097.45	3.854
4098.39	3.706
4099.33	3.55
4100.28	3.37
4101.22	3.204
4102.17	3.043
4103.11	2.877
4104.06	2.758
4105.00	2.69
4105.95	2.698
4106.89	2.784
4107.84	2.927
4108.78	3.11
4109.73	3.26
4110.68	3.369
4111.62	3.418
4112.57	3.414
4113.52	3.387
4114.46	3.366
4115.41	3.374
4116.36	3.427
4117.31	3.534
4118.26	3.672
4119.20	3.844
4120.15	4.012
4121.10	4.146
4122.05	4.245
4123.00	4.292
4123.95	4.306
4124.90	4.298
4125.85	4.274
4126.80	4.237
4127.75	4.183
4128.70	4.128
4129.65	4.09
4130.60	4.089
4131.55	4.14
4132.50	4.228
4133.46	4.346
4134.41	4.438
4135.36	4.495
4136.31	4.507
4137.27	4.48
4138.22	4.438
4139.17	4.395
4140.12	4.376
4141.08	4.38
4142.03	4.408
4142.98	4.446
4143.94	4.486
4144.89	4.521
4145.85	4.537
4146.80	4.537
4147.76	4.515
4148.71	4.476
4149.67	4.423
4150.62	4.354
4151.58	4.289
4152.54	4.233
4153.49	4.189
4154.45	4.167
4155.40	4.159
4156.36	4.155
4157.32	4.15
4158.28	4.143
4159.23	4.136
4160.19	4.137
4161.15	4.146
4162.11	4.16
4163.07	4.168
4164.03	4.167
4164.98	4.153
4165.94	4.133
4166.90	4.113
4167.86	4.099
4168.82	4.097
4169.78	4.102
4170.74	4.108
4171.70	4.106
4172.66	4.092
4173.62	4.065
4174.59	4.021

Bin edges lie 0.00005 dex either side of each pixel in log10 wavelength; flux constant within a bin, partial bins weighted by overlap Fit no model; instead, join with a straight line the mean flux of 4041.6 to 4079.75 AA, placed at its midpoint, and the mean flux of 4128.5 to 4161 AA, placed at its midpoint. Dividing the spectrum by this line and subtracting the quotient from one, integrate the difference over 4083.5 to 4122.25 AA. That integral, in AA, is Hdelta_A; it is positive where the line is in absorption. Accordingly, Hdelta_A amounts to 4.7 AA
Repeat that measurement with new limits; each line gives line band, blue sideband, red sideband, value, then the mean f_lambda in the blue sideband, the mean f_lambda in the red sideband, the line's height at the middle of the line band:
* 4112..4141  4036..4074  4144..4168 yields 0.5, 3.89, 4.26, 4.15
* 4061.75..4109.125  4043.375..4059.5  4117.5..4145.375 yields 3.9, 3.95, 4.27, 4.08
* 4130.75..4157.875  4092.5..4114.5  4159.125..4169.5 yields -3.4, 3.37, 4.14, 3.88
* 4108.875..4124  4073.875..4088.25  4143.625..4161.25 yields 1.8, 3.98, 4.3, 4.14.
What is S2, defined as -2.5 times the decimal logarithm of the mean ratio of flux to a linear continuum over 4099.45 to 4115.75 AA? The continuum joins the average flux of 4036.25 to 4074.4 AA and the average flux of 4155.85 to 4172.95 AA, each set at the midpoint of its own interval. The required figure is 0.269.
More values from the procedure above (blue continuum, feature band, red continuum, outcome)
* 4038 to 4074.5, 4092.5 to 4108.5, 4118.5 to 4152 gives 0.217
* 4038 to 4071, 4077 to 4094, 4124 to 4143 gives 0.014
